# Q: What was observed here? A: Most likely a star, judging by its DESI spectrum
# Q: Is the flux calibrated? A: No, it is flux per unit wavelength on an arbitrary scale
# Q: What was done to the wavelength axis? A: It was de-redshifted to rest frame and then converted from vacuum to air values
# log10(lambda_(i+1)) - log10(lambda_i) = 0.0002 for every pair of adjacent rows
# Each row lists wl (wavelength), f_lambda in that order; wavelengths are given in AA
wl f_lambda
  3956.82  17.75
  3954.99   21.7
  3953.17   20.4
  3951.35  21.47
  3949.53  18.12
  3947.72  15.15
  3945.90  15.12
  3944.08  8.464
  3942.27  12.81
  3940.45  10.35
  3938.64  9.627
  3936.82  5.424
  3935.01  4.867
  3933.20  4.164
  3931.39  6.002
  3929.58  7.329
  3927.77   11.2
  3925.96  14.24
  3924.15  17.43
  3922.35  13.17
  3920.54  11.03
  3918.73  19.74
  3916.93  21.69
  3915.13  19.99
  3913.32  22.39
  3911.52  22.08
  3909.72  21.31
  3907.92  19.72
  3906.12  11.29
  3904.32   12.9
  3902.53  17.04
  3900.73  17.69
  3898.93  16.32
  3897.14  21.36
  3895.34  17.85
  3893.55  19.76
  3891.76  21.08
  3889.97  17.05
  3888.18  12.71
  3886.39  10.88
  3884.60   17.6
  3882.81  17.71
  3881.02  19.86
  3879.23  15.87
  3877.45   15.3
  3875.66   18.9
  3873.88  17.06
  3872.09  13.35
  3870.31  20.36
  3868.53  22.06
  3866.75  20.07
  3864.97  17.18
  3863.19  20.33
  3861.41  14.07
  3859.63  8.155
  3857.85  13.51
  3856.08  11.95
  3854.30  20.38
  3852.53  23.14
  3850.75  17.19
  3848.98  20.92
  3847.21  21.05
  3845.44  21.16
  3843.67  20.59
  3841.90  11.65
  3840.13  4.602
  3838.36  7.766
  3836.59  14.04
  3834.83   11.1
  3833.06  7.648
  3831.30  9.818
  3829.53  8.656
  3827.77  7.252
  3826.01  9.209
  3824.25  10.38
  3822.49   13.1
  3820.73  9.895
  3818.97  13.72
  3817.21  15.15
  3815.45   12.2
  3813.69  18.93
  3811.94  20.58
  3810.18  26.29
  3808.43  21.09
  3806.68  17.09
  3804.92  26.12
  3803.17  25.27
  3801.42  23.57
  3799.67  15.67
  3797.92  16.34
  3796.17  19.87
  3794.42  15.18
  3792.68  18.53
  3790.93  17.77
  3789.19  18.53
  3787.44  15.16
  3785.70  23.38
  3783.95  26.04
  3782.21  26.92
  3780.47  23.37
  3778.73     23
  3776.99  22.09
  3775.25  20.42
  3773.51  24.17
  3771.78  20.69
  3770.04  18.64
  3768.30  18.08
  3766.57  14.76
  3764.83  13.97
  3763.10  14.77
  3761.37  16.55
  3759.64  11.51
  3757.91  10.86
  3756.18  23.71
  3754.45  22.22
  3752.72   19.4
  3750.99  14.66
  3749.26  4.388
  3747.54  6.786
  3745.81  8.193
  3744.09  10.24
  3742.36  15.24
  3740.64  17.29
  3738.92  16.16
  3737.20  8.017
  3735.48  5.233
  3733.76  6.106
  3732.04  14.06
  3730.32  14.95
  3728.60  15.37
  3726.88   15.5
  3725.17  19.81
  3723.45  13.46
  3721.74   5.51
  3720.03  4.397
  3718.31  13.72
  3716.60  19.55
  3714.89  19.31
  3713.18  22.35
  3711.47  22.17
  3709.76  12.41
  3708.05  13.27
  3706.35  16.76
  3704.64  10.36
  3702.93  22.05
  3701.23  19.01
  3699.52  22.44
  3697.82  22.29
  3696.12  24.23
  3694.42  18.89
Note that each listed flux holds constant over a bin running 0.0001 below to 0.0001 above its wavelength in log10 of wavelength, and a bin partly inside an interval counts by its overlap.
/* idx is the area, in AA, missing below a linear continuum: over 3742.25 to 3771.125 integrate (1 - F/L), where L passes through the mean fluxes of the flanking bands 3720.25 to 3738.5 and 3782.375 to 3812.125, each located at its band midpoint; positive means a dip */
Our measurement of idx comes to 1.8 AA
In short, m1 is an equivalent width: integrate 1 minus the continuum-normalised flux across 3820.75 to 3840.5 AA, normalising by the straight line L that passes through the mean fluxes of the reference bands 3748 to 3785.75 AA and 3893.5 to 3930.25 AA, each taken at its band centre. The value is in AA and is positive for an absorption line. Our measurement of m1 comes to 9.2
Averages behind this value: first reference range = 18.6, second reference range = 16.9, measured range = 9.56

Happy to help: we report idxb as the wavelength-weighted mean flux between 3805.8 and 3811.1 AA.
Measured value 21.5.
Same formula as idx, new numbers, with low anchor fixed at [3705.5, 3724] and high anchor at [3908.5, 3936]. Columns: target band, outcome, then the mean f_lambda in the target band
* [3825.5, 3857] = 1.63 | 13.9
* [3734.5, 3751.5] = 4.92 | 10.5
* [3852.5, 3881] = -4.54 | 16.9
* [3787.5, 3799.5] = -2.22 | 17.4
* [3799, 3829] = -4.16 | 16.7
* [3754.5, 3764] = -0.83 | 16.1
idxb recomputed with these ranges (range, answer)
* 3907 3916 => 21.1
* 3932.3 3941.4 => 6.91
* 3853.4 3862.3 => 13.6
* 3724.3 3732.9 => 15.9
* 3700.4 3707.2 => 17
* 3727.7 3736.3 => 11.2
